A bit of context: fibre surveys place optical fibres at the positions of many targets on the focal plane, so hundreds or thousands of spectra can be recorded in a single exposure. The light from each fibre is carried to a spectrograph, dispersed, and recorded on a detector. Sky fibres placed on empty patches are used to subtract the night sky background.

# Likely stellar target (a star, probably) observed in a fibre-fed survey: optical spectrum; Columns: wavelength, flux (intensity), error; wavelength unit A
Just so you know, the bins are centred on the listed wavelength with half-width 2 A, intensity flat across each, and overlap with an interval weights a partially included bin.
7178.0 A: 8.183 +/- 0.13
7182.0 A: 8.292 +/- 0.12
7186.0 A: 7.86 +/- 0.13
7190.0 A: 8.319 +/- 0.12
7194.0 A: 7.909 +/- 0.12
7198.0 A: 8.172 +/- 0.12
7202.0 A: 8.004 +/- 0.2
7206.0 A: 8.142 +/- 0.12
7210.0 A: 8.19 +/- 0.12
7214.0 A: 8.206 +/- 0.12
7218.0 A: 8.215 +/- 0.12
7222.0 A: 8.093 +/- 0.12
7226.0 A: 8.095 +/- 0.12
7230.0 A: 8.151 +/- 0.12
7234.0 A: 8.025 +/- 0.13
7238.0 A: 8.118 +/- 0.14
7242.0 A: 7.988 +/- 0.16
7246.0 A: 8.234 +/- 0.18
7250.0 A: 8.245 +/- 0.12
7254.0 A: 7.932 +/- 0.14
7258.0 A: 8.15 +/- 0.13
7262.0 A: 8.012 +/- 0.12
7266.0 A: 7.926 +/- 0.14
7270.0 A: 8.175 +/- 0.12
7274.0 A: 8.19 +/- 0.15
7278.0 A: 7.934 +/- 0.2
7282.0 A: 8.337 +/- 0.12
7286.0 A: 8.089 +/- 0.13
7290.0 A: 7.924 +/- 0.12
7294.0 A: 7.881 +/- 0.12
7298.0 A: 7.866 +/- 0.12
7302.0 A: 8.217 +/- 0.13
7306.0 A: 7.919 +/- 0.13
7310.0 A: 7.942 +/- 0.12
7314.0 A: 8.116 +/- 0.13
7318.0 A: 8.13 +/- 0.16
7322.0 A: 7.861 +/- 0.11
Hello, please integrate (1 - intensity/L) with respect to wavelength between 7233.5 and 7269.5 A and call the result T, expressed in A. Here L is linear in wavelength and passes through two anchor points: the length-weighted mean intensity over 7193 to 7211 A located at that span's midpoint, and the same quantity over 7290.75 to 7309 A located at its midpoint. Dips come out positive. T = -0.2 A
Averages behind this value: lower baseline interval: 8.09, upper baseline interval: 7.97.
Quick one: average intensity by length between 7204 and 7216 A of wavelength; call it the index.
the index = 8.18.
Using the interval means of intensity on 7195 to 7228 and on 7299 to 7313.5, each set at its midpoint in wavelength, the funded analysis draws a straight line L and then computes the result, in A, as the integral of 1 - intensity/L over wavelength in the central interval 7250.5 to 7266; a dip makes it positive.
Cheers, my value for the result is 0.1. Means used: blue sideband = 8.13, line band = 8.04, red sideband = 8.02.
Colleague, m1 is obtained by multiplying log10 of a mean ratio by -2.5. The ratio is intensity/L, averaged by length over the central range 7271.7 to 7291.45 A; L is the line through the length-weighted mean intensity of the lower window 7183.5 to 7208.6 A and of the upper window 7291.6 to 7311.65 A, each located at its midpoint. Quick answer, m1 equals -0.02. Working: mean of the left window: 8.08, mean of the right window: 7.96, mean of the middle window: 8.1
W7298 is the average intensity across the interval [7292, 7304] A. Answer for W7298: 7.99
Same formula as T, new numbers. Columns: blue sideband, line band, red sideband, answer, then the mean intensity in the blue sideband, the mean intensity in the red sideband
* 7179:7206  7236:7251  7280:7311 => -0.1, 8.1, 8.02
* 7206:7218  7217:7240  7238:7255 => 0.1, 8.19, 8.11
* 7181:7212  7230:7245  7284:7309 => 0.0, 8.11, 7.98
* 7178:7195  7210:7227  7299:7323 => -0.1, 8.12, 8.03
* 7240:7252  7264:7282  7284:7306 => -0.1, 8.16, 7.99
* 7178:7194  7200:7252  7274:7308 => -0.3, 8.13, 8.03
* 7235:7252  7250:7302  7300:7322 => 0.3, 8.14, 8.05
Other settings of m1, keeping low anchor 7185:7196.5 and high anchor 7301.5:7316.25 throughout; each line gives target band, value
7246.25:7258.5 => -0.01 mag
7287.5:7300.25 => 0.02 mag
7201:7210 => -0.01 mag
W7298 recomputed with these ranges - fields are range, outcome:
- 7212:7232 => 8.15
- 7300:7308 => 8.07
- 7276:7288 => 8.12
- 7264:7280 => 8.06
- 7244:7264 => 8.11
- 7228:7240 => 8.1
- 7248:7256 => 8.09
